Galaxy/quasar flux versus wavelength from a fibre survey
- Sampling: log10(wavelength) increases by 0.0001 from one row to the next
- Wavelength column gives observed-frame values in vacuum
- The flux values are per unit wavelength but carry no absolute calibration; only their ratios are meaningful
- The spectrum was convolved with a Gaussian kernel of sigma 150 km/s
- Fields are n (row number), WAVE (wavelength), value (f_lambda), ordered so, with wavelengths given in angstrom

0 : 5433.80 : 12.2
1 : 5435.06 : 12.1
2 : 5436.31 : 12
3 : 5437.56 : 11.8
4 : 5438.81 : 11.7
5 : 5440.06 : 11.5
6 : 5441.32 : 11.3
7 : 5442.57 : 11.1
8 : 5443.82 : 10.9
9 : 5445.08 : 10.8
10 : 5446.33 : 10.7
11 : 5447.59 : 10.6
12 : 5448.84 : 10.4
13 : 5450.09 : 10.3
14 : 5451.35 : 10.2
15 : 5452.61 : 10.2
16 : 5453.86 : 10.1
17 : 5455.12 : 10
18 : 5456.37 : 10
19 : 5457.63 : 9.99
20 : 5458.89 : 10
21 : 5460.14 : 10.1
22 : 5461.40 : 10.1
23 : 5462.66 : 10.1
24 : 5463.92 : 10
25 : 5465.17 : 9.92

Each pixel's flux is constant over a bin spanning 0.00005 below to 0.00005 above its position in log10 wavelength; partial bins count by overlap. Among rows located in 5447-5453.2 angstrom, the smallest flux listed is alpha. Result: 10.2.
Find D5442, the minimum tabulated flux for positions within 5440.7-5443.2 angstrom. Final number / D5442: 11.1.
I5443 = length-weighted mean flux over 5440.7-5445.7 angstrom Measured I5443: 11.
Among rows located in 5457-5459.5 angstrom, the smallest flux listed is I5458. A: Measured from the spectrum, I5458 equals 9.99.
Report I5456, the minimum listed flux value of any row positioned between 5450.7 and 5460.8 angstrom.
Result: 9.99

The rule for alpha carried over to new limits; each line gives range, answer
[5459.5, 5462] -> 10.1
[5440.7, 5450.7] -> 10.3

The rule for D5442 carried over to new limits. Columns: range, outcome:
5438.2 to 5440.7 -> 11.5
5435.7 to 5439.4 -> 11.7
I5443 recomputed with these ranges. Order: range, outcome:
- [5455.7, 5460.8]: 10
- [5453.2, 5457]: 10.1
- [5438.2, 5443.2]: 11.4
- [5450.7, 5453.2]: 10.2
